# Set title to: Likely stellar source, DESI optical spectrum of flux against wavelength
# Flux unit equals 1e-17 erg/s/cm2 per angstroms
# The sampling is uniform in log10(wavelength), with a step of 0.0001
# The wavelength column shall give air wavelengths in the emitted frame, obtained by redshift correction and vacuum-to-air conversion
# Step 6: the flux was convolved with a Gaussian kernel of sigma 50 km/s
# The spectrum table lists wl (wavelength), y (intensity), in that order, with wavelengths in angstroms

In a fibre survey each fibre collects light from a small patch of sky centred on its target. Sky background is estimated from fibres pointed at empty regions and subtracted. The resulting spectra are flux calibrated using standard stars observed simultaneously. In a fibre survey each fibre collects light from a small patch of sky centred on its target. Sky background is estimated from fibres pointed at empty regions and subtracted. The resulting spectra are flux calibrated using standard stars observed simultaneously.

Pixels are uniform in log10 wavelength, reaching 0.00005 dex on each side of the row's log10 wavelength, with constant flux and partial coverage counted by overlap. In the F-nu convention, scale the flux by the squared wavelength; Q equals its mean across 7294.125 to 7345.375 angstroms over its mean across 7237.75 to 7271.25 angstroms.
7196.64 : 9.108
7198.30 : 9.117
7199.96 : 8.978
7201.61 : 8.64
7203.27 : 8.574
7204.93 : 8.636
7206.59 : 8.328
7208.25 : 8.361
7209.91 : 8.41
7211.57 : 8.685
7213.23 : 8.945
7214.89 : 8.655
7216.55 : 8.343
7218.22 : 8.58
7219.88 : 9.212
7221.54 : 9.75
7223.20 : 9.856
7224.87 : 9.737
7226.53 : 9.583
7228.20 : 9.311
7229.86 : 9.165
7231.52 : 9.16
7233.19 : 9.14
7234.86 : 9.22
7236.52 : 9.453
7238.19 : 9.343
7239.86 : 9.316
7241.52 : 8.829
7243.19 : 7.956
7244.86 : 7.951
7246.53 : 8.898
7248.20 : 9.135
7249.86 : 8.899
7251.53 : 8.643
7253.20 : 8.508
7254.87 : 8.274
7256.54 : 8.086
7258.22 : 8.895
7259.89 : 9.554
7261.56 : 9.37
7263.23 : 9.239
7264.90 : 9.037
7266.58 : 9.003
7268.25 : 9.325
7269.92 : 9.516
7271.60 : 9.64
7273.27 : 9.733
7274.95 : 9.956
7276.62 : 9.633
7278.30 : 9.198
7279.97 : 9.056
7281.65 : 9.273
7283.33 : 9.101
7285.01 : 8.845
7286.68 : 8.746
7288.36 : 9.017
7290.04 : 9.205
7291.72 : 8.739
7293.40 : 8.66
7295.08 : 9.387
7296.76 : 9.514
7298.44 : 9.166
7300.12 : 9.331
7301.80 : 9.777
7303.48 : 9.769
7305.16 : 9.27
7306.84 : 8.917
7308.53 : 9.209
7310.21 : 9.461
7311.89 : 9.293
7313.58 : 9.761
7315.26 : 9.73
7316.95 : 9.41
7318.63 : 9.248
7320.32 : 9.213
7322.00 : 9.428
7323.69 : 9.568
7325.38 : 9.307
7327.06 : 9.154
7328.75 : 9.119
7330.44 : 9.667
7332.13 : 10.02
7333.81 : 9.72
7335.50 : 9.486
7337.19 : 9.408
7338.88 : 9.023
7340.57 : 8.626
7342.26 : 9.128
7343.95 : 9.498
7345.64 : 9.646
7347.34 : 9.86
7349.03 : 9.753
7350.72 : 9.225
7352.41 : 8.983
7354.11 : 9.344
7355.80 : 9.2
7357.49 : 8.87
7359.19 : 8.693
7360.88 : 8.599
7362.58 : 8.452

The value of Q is 1.1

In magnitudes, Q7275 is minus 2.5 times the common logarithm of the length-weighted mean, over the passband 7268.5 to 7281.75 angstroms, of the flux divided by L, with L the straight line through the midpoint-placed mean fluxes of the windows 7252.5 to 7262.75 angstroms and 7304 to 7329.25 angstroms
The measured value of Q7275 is -0.06 mag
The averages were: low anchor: 8.8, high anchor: 9.35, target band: 9.51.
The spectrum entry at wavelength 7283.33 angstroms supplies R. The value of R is 9.101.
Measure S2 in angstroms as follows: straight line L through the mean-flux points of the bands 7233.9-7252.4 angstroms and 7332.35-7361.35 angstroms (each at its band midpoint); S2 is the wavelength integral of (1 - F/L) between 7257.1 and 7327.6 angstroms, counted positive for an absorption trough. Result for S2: -1.8 angstroms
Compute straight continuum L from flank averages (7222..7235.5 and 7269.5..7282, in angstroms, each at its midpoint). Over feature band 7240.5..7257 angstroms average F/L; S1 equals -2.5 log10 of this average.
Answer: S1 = 0.11 mag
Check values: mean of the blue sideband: 9.41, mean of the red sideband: 9.51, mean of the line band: 8.54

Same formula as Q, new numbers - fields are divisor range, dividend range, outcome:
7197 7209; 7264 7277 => 1.11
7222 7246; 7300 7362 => 1.05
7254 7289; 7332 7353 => 1.05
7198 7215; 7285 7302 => 1.08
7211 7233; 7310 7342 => 1.06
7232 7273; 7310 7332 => 1.07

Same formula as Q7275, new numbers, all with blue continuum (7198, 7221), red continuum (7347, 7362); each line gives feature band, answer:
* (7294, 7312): -0.05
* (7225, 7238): -0.07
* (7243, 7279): -0.02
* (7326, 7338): -0.05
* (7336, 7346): -0.01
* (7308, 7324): -0.05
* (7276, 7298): -0.02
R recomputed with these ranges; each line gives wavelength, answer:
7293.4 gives 8.66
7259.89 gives 9.554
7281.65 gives 9.273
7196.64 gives 9.108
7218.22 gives 8.58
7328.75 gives 9.119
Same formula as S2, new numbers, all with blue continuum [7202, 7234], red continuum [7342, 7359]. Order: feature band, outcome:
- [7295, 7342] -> -0.75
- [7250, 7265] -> 0.39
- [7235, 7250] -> 0.25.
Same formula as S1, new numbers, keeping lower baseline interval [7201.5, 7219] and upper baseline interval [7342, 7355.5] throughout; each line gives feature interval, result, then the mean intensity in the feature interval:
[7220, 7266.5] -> -0.04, 9.05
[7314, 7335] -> -0.02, 9.47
